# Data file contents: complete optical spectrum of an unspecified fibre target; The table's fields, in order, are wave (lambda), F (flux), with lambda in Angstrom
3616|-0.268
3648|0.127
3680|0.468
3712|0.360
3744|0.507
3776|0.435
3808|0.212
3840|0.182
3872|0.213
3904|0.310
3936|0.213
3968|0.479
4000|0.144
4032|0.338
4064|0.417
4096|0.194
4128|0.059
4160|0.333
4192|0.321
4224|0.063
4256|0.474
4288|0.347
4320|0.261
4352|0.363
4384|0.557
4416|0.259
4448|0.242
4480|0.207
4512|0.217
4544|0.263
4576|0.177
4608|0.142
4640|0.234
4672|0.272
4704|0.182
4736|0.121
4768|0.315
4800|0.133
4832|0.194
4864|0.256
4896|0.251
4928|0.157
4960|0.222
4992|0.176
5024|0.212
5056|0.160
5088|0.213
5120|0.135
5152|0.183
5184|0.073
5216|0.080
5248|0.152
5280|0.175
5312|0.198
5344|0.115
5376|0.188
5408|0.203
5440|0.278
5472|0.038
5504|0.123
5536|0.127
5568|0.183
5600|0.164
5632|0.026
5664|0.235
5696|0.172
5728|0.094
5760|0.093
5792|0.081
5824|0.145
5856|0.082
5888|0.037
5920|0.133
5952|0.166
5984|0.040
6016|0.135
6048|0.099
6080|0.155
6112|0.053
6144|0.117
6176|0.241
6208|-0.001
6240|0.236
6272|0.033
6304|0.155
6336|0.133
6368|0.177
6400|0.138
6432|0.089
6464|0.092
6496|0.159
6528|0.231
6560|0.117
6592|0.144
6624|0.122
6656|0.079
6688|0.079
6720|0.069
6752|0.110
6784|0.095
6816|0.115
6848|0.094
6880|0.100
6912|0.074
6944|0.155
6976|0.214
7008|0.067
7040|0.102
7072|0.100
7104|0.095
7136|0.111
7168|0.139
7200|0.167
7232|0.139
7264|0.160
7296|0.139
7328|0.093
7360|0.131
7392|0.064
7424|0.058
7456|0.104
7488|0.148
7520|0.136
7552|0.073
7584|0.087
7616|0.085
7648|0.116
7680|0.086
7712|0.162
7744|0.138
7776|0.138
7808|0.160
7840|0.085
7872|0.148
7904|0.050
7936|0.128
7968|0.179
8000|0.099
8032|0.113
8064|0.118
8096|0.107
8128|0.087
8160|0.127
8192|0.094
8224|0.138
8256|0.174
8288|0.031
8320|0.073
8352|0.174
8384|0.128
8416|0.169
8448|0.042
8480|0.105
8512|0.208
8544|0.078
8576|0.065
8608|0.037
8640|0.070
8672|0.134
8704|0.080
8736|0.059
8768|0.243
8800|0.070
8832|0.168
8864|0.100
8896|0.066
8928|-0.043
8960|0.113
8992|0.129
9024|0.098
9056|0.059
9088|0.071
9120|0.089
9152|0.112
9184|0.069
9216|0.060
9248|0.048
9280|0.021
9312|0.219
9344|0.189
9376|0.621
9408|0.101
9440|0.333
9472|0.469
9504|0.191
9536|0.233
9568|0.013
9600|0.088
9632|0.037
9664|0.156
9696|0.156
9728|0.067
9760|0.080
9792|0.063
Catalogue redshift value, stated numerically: 1.54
